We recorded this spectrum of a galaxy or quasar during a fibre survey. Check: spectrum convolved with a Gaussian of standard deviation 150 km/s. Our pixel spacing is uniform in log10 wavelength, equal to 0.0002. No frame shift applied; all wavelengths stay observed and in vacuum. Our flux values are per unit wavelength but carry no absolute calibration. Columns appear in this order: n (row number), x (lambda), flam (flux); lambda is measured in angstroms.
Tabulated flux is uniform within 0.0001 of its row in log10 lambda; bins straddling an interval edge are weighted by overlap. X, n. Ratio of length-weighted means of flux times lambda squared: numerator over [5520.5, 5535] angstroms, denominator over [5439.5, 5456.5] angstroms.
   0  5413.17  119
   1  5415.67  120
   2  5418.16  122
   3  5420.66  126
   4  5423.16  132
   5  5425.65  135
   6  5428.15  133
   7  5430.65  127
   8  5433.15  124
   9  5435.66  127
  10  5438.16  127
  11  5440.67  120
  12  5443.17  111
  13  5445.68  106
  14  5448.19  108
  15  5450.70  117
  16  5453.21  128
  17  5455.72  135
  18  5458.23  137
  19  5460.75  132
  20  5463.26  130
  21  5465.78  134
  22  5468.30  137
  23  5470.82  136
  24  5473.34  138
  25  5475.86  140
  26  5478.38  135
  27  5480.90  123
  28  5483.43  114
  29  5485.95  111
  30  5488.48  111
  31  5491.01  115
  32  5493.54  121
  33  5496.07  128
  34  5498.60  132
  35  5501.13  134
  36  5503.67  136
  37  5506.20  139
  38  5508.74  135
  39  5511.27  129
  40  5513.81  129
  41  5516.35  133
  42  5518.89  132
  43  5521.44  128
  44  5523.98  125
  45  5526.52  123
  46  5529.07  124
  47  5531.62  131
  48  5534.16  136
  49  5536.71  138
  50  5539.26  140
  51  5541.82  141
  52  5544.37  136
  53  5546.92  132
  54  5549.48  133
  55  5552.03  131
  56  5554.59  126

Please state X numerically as 1.1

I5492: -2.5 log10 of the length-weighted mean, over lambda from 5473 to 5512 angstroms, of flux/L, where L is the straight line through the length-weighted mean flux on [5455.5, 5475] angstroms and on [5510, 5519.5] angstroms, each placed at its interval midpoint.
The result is 0.04 mag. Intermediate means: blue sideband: 135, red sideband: 131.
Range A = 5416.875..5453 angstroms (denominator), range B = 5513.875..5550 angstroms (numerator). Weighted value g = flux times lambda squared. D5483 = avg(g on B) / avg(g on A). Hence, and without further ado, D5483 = 1.1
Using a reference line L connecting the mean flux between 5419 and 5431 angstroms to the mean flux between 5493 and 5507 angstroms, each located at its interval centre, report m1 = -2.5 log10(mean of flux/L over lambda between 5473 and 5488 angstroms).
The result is 0.05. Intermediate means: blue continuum 131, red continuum 132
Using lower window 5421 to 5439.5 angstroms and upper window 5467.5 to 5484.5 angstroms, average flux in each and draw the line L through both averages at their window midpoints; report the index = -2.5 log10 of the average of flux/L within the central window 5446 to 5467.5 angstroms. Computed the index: 0.03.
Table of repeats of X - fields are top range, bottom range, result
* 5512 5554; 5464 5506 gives 1.05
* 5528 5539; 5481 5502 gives 1.12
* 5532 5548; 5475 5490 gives 1.15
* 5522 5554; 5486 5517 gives 1.05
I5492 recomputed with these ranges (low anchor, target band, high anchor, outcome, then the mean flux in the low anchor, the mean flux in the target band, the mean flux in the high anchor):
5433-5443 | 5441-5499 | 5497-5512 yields 0.03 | 123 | 125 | 134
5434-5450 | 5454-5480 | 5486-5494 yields -0.17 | 117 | 135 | 114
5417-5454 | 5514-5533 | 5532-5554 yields 0.04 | 123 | 128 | 135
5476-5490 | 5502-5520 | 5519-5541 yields -0.06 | 120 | 133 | 131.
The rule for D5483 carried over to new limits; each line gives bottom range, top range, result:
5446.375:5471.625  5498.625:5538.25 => 1.04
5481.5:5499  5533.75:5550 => 1.18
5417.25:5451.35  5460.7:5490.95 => 1.06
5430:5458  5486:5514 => 1.07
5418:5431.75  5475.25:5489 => 0.96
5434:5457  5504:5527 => 1.12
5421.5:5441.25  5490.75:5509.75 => 1.04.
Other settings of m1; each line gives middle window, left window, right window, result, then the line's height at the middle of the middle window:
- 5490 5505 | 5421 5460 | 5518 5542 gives 0.01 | 129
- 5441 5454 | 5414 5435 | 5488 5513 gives 0.12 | 128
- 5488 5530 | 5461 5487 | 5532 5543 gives 0.05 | 134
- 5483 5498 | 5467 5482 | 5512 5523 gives 0.14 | 133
